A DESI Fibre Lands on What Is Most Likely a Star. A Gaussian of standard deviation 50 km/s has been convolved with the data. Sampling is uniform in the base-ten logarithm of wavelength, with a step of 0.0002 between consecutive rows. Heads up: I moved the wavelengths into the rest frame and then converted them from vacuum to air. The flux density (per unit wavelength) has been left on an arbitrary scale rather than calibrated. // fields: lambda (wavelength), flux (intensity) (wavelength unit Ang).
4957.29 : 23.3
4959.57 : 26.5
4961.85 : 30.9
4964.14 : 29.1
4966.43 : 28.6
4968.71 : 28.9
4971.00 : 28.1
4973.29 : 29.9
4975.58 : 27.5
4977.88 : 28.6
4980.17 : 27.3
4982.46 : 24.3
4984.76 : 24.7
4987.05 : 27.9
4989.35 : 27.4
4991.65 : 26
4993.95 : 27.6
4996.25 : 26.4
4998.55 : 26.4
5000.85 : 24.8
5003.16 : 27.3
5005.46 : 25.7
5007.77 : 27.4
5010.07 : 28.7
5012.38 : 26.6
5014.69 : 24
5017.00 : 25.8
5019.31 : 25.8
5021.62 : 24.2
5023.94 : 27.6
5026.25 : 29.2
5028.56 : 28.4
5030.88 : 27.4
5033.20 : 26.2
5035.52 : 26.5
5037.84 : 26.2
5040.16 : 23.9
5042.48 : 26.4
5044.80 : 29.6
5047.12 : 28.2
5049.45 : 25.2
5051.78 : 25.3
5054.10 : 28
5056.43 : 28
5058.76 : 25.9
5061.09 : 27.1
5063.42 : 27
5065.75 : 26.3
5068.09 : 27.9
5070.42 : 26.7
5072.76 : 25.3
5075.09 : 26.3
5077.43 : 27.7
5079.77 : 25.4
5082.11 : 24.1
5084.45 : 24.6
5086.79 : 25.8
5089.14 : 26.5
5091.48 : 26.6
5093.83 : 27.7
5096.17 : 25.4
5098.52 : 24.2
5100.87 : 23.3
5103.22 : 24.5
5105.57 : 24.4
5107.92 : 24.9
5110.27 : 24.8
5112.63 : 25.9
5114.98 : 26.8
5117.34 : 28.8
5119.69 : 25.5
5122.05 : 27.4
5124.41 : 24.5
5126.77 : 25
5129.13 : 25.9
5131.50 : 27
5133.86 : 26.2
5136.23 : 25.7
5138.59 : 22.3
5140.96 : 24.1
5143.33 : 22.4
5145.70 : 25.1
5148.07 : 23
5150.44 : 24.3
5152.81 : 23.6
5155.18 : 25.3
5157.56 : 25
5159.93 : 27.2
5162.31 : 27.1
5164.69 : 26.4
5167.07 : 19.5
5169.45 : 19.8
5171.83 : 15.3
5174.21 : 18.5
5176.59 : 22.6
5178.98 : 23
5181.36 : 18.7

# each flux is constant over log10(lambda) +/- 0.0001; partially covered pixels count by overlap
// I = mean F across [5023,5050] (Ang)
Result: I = 27.1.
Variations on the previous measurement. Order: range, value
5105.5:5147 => 25.4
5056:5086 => 26.3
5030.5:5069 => 26.7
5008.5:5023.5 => 26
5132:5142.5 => 24.7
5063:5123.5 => 25.9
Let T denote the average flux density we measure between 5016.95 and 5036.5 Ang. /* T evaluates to 26.8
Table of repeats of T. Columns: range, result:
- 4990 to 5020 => 26.4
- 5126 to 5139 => 25.5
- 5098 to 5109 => 24.3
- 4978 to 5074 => 26.6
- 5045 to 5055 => 26.9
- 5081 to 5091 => 25.4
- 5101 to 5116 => 25.1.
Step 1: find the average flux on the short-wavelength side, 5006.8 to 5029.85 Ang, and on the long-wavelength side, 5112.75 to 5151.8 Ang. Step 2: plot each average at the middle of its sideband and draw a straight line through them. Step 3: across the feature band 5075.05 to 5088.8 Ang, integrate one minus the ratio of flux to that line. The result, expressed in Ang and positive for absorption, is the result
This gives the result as 0.1 Ang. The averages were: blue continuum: 26.8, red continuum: 25.3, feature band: 25.6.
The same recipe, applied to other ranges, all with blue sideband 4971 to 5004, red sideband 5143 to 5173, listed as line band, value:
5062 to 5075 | -0.7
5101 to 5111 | 0.0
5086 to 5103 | -0.6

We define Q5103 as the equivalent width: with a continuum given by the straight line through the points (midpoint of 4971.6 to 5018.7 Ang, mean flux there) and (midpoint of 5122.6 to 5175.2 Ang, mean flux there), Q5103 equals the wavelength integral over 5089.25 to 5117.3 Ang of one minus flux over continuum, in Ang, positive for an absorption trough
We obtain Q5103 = -0.92 Ang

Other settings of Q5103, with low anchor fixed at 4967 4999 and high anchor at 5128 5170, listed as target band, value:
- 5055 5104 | -0.72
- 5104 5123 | -0.70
